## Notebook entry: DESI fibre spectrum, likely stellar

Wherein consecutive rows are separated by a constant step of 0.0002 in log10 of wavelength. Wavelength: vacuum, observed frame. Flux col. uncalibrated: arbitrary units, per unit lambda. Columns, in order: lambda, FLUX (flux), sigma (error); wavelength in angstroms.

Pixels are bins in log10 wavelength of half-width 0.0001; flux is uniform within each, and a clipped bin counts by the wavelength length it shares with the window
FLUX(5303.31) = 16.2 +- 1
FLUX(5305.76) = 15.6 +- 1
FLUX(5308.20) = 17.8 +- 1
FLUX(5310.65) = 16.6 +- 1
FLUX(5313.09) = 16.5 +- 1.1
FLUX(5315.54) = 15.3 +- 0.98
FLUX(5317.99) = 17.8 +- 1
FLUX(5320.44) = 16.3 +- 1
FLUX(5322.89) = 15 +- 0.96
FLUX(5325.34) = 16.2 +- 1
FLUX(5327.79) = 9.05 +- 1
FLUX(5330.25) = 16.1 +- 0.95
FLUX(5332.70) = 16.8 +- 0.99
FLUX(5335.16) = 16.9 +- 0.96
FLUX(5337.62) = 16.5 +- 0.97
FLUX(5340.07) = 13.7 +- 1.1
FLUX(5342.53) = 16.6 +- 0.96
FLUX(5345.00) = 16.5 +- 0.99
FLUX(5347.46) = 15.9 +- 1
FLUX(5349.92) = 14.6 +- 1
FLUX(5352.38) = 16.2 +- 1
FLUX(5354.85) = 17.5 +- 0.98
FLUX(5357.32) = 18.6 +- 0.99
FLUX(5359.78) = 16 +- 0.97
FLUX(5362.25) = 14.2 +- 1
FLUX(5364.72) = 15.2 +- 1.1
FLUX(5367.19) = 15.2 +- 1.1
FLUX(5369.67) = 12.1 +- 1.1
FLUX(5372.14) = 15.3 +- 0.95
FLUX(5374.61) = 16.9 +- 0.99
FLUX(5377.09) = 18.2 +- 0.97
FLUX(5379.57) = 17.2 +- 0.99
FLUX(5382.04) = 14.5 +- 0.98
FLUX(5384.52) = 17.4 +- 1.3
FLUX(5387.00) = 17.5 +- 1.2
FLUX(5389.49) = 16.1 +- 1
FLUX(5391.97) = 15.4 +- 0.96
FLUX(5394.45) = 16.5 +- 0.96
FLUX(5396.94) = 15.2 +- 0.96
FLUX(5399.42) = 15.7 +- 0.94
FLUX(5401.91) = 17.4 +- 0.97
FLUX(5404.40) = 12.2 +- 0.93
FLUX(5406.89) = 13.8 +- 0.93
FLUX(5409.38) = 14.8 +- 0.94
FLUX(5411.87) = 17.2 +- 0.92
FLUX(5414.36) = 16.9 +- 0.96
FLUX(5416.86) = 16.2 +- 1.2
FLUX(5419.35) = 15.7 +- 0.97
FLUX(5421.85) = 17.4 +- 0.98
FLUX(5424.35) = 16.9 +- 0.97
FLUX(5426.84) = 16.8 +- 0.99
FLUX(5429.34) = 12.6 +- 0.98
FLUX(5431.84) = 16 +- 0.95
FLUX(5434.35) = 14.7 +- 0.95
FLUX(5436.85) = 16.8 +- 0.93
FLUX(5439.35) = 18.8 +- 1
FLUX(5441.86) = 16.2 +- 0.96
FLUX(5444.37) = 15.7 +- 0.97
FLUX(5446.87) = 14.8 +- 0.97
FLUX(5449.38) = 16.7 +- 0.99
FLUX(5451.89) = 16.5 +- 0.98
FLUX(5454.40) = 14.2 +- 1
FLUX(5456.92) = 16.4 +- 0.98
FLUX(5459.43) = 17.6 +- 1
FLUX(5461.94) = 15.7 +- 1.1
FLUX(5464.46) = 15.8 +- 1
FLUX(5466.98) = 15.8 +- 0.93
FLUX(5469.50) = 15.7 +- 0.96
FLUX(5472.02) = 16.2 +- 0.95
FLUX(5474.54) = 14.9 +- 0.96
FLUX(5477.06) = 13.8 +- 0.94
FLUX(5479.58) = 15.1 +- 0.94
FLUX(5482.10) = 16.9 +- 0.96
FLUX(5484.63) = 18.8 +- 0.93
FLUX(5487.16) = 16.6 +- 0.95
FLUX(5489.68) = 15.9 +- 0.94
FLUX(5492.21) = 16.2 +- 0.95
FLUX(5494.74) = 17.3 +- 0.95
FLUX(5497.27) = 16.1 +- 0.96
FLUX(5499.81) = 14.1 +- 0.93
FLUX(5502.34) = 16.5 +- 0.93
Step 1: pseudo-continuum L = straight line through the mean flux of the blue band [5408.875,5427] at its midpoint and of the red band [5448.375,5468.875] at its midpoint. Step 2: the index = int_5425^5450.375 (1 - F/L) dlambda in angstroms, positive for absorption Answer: 0.6 angstroms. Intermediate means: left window 16.5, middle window 15.9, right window 16.1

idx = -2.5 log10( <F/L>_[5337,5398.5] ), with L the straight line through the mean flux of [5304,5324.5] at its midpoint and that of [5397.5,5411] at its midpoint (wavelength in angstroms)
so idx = -0.03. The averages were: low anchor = 16.4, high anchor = 14.9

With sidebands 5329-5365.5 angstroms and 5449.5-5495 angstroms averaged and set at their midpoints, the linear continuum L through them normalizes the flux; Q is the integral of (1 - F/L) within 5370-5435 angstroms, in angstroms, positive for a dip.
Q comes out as 0.7 angstroms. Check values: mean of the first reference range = 16.1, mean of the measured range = 15.9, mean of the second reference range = 16.1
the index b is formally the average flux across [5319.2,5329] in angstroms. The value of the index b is 14.2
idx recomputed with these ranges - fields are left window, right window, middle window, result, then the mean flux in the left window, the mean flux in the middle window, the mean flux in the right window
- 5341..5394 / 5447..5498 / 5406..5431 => 0.01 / 16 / 15.9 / 16.1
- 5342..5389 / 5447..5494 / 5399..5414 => 0.06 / 16.1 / 15.3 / 16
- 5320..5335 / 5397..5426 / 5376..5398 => -0.06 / 15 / 16.4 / 15.8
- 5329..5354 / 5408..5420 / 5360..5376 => 0.08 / 16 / 14.9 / 16.2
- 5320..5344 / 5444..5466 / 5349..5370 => -0.02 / 15.3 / 15.7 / 15.9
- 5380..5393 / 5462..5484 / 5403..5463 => 0.00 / 16.3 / 15.9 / 15.6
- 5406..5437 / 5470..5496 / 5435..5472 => -0.01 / 15.8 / 16.2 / 16.2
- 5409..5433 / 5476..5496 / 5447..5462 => 0.01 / 16.1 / 16.1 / 16.4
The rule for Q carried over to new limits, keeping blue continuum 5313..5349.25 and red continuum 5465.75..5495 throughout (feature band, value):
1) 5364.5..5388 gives -0.30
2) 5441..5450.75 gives 0.07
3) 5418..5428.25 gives -0.47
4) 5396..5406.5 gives 0.54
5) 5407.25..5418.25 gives -0.14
